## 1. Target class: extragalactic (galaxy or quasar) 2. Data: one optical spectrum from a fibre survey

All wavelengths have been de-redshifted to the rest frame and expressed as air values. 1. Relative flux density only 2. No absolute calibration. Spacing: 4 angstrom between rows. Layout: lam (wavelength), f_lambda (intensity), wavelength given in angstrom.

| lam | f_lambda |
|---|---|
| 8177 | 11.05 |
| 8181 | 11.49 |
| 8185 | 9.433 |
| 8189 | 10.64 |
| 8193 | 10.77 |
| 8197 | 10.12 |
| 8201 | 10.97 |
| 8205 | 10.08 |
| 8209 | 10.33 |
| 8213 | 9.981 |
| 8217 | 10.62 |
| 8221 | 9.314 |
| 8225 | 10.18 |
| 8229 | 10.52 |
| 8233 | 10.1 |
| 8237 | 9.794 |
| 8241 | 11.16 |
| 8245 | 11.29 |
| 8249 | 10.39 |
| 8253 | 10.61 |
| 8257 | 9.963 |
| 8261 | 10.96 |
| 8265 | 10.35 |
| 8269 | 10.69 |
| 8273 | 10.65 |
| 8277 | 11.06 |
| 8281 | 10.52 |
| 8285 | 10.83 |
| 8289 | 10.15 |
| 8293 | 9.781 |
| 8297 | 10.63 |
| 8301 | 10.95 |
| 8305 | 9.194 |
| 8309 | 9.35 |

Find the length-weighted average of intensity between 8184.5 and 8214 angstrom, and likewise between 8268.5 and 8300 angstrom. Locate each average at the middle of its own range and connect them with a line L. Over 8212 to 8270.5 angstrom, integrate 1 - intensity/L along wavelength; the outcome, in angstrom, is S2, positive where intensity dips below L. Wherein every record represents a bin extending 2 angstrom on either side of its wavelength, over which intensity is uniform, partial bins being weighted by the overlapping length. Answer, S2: 0.25 angstrom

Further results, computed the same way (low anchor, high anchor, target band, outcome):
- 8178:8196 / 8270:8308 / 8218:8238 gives 0.92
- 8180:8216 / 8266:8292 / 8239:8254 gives -0.51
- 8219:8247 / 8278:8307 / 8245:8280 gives -1.00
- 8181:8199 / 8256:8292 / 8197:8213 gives 0.09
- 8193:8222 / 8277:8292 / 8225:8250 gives -0.36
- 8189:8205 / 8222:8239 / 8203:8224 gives 0.53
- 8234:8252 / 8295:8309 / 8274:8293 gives -0.49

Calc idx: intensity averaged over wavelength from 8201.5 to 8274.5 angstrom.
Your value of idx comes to 10.4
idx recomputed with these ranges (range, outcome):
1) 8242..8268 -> 10.6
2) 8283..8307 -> 10.3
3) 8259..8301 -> 10.6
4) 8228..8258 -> 10.5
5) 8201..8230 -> 10.2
